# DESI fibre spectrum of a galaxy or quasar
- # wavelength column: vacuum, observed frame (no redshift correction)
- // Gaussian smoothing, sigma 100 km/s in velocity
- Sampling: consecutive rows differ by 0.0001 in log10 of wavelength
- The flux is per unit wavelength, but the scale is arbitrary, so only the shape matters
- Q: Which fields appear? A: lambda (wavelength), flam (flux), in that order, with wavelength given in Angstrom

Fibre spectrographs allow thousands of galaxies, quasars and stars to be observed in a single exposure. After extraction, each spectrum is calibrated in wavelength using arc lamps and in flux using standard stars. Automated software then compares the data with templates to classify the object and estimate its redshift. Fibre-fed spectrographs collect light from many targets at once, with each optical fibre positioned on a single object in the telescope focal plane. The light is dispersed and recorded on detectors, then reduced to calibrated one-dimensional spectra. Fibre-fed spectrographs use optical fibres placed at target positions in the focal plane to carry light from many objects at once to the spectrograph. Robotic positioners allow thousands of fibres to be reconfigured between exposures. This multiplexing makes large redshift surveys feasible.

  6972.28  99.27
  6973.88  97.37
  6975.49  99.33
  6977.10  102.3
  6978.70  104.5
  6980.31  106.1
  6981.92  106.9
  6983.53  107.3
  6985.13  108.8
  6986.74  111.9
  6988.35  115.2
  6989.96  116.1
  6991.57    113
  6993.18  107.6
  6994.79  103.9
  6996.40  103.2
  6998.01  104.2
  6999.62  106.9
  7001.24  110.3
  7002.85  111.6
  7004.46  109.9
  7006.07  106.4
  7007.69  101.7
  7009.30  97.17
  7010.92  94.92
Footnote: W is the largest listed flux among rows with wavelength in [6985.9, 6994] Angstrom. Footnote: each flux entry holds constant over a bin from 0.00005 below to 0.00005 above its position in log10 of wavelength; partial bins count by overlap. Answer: 116.1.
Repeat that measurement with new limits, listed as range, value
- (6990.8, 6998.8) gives 113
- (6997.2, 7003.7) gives 111.6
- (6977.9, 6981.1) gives 106.1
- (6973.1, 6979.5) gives 104.5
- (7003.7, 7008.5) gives 109.9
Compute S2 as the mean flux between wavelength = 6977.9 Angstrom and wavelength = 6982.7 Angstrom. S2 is 106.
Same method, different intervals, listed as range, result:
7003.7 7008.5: 106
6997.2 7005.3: 109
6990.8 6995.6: 108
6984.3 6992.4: 113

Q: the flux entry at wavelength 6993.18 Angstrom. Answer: 107.6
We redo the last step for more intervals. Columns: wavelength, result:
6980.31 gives 106.1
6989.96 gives 116.1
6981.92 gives 106.9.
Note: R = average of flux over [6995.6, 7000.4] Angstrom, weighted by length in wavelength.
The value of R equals 105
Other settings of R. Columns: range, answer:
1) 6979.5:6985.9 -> 107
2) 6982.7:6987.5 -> 109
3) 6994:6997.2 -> 104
